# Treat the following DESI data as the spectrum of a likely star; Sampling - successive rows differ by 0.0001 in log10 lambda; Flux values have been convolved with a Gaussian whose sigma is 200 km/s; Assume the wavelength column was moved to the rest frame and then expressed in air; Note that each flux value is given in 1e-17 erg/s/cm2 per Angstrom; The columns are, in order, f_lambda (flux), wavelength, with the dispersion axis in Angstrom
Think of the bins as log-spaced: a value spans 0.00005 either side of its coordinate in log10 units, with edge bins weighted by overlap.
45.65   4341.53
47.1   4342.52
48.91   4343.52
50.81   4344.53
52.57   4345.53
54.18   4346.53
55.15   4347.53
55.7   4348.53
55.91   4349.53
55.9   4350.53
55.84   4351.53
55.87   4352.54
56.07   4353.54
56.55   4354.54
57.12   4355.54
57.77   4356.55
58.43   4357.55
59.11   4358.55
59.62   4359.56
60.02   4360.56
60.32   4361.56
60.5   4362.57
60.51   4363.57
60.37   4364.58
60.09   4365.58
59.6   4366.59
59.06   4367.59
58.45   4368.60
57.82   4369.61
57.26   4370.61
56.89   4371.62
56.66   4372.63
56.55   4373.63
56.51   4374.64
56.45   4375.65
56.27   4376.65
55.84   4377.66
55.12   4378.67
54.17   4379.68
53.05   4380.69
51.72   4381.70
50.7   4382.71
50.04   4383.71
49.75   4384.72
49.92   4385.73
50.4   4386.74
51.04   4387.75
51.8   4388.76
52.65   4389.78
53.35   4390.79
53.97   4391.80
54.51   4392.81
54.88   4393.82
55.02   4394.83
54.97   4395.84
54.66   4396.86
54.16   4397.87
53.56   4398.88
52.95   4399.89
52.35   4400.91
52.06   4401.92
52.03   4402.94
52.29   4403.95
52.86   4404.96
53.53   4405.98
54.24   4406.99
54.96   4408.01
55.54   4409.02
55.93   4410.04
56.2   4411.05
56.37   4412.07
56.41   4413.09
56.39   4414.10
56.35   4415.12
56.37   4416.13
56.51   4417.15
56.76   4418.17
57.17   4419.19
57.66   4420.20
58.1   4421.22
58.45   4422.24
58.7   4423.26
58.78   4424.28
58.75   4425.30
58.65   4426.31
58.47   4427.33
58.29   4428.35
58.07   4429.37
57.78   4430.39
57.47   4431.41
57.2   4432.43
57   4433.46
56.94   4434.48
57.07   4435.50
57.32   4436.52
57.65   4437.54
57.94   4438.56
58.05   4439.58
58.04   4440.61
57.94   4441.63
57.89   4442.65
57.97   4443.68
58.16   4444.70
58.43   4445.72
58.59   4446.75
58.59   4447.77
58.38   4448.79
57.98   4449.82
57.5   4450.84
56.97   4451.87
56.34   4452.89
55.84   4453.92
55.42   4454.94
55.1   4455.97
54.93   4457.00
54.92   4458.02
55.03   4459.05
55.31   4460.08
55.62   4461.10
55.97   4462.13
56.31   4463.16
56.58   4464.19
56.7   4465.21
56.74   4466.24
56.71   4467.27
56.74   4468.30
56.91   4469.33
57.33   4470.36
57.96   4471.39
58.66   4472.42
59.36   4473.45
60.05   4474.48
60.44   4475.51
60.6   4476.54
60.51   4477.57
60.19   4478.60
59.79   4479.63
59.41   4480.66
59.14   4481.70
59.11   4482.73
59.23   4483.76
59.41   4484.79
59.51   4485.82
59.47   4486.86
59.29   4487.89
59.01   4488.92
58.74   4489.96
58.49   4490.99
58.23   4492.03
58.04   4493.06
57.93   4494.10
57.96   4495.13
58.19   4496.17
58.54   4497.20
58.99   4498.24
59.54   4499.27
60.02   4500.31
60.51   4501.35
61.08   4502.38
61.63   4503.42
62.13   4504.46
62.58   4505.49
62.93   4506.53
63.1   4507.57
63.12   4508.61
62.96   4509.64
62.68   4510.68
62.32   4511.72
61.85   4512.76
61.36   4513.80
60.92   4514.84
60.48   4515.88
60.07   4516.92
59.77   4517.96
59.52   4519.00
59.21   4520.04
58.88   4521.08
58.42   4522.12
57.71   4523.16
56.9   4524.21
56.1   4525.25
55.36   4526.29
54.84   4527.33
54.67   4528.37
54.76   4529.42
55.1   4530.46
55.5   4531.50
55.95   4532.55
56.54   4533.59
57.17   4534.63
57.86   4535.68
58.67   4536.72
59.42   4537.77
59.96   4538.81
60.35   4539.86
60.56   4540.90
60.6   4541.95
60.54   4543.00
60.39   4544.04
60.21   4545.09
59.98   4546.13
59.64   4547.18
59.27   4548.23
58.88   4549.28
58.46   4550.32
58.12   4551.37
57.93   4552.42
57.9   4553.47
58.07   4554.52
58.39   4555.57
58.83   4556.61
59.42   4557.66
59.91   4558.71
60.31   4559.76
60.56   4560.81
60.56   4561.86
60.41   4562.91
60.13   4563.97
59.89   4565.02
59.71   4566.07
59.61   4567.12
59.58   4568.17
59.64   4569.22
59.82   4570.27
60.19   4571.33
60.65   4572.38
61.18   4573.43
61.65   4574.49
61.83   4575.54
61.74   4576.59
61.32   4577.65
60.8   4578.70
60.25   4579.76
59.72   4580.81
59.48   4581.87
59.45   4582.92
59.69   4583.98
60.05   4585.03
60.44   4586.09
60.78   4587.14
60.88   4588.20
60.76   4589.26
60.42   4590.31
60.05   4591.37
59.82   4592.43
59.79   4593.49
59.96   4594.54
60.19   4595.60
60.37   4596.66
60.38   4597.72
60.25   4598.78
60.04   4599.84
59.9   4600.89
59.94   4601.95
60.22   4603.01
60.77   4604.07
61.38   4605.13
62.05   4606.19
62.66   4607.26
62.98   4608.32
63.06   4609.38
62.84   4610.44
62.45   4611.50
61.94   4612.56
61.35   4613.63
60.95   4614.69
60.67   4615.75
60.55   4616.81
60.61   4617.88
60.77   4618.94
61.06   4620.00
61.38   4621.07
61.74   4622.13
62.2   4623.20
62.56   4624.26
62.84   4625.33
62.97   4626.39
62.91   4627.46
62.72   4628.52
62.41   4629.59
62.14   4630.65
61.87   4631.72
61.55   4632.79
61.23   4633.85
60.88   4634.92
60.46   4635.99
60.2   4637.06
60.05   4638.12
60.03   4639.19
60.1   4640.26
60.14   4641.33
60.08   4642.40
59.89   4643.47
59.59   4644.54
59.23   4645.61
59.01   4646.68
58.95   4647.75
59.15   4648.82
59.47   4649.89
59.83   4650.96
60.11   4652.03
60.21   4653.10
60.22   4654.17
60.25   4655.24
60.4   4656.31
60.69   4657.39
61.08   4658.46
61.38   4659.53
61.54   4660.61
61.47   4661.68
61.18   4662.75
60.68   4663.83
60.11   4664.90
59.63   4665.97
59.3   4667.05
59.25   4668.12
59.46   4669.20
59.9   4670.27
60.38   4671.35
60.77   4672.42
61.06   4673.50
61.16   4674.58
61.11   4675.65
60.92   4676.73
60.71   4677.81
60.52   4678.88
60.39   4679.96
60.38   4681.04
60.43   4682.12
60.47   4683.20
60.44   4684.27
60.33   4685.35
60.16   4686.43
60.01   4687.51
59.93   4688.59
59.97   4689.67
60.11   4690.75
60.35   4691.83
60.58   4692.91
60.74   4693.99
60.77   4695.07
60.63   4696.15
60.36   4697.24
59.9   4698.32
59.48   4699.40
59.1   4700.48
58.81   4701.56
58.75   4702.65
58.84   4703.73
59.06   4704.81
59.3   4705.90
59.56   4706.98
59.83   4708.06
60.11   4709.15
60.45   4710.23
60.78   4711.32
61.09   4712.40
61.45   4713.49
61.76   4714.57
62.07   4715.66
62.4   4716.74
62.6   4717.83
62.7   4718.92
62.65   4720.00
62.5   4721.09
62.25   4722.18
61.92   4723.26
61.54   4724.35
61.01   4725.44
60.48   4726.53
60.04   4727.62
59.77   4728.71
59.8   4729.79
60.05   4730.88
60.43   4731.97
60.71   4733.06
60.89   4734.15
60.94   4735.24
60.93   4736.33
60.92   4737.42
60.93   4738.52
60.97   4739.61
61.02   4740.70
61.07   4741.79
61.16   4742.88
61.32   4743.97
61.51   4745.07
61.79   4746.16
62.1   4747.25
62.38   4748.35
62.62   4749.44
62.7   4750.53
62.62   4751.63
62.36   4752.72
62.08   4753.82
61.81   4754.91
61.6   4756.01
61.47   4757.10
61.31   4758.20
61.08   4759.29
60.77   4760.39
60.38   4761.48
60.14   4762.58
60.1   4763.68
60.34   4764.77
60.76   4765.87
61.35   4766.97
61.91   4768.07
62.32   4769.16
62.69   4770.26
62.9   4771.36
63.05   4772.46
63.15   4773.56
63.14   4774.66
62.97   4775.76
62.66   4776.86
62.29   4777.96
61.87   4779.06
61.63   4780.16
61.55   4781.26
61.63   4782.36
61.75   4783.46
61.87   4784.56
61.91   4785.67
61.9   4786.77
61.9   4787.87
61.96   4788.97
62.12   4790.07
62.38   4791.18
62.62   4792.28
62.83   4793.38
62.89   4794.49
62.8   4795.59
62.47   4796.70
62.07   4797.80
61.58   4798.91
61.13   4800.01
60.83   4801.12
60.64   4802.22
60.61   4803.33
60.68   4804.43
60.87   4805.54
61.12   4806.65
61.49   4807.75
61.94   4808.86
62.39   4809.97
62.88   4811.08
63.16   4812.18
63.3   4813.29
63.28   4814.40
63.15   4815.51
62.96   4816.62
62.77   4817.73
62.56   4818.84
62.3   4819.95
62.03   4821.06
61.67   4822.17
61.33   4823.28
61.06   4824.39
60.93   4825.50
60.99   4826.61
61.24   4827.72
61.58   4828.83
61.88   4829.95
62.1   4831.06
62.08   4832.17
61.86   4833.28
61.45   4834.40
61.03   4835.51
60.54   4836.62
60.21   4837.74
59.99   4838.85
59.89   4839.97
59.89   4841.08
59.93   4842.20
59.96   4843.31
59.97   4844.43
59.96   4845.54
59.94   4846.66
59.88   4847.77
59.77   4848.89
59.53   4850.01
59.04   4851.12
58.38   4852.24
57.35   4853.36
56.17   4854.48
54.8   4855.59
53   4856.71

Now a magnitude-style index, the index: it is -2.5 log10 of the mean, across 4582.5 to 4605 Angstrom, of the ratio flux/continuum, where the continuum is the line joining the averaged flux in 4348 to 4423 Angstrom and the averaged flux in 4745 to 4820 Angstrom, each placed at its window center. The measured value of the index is -0.02 mag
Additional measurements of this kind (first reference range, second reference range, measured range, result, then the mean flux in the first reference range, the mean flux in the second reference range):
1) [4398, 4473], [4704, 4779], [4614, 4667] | -0.02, 56.6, 61.4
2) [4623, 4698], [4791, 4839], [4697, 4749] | 0.00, 60.6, 61.8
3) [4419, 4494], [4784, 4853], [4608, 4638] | -0.04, 57.9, 61.4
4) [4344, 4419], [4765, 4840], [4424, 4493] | -0.03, 55.3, 61.9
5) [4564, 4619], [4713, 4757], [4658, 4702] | 0.01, 60.7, 61.5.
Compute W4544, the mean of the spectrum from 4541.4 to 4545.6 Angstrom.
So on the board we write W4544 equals 60.4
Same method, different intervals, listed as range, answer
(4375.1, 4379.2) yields 55.9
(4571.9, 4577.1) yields 61.5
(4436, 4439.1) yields 57.8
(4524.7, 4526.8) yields 55.9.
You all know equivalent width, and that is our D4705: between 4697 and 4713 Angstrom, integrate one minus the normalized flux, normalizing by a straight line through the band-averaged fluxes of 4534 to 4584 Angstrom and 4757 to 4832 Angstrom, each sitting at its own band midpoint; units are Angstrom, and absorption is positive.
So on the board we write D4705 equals 0.4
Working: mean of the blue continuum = 59.8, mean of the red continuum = 61.9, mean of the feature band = 59.7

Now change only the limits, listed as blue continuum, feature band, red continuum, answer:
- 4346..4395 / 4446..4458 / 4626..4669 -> 0.08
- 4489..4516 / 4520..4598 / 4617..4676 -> 1.75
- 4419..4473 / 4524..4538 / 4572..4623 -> 0.72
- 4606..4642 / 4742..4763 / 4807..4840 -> 0.03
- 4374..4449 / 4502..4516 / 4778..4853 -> -1.26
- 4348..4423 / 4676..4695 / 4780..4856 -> -0.29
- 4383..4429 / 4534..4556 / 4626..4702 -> -0.49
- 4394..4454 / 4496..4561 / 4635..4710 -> -1.39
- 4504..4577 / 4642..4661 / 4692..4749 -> 0.08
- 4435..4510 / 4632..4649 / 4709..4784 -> 0.08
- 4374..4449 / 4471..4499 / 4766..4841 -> -1.16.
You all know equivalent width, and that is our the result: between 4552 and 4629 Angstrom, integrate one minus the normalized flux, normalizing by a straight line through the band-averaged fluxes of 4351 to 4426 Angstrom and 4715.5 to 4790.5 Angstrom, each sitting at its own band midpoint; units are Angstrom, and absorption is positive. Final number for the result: -2.2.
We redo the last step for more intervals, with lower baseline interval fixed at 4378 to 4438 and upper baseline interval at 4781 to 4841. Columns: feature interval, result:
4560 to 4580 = -0.9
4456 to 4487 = -1.0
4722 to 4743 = -0.1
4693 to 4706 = 0.0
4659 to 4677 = -0.3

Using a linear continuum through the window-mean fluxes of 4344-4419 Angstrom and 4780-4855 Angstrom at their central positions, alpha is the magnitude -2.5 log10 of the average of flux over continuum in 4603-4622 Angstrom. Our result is -0.06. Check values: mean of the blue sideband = 55.3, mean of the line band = 61.6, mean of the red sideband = 61.3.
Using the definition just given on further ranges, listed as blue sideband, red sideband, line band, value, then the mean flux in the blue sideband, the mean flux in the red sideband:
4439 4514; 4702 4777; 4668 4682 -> 0.00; 58.7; 61.3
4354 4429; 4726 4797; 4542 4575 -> -0.02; 55.8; 61.6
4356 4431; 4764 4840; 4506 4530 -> -0.03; 55.8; 61.9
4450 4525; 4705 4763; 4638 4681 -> 0.01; 58.9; 61.2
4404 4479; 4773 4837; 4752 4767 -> 0.00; 57.2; 62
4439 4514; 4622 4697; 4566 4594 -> -0.01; 58.7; 60.6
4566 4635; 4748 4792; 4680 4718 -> 0.02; 61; 61.9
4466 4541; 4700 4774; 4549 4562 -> 0.01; 59.1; 61.2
